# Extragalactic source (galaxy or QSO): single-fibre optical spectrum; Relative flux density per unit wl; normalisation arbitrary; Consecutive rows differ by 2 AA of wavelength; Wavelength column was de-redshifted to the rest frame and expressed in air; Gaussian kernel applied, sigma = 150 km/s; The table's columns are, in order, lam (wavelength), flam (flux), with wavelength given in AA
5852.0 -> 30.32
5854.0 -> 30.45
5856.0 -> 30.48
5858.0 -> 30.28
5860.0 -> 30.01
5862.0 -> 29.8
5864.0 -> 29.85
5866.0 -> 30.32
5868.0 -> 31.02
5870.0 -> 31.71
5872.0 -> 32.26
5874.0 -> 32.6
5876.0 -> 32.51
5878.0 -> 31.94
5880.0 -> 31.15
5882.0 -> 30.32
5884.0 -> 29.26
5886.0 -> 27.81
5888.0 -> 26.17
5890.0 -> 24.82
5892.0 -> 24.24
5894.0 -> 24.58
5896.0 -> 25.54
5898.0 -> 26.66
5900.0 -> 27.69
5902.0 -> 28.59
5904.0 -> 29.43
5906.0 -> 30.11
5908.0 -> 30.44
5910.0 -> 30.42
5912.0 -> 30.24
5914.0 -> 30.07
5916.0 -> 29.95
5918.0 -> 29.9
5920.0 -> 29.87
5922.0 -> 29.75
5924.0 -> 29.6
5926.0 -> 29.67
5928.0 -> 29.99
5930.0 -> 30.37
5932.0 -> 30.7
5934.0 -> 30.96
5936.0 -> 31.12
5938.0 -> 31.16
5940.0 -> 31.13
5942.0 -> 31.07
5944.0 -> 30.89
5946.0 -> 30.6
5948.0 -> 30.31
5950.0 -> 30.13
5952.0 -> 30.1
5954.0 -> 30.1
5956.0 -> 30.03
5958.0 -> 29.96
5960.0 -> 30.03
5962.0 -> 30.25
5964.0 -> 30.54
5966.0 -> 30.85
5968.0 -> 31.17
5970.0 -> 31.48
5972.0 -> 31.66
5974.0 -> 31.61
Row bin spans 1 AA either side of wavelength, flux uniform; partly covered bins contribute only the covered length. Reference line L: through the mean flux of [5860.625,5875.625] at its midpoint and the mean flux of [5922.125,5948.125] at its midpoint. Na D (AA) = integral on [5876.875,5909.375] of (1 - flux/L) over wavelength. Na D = 2.96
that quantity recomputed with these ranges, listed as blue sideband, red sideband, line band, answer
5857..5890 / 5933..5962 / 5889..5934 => 2.4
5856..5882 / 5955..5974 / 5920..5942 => 0.3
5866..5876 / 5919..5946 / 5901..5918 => 0.6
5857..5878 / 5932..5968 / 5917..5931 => 0.4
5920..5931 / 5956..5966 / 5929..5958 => -0.5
